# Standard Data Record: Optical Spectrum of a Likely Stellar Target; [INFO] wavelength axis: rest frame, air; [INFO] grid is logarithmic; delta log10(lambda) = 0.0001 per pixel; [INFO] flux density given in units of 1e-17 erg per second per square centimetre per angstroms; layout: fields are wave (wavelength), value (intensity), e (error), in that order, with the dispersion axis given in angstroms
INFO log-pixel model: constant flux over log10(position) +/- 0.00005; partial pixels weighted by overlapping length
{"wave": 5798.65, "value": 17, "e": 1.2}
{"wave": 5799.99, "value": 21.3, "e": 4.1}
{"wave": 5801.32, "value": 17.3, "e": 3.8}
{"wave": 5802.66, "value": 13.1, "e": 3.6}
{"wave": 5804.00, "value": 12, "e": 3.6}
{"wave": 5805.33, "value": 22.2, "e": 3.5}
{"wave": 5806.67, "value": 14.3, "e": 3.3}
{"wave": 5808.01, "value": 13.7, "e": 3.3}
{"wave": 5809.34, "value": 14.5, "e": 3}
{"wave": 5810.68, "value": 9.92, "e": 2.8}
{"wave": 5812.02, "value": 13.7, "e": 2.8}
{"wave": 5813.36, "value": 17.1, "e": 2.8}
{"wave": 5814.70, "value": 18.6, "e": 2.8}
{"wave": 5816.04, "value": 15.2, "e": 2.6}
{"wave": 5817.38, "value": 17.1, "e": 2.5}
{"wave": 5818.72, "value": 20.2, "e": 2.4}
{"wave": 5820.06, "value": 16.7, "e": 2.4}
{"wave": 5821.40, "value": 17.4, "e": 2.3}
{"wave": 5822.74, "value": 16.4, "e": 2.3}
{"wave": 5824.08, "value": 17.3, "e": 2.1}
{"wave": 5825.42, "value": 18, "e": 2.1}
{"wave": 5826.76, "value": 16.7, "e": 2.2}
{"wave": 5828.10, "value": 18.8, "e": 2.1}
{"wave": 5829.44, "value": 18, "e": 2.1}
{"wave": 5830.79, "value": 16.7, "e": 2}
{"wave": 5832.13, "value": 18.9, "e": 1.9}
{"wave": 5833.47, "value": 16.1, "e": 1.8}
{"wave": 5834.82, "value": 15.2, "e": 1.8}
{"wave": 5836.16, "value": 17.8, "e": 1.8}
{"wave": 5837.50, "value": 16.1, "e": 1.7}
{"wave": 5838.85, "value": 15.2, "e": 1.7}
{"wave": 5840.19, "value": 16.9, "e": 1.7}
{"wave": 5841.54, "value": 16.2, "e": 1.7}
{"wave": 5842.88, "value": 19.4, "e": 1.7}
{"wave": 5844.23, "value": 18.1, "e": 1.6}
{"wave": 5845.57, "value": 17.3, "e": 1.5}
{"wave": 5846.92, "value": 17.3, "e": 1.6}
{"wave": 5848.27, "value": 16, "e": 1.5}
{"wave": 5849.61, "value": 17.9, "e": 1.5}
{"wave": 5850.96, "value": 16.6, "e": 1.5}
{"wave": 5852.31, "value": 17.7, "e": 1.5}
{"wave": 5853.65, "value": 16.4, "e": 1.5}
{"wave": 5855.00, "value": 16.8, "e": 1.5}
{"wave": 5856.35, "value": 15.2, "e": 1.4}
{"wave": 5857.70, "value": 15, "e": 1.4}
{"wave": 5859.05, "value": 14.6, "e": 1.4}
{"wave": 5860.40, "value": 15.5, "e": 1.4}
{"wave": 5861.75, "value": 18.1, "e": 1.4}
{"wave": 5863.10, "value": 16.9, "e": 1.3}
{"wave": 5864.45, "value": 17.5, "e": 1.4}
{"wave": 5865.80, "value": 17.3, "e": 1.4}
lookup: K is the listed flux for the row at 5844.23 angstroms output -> 18.1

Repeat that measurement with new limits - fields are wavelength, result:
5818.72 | 20.2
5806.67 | 14.3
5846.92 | 17.3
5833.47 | 16.1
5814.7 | 18.6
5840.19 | 16.9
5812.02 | 13.7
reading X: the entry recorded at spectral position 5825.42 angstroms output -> 18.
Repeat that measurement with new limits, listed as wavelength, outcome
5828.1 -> 18.8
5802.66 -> 13.1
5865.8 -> 17.3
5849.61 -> 17.9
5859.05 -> 14.6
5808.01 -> 13.7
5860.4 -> 15.5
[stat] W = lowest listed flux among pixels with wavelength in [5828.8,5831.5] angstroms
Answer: 16.7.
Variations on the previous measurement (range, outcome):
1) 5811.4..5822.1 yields 13.7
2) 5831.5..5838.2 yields 15.2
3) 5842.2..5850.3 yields 16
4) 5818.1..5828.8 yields 16.4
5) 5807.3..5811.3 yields 9.92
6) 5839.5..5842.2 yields 16.2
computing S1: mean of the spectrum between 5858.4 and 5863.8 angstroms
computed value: 16.3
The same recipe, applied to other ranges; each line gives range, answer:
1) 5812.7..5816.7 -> 17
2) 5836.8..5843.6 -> 16.8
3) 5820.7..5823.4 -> 16.9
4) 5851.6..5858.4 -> 16.2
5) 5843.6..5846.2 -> 17.7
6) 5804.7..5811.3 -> 14.9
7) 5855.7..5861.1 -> 15.1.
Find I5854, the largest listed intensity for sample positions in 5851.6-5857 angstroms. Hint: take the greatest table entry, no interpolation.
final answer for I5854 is 17.7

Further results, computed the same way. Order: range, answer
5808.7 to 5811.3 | 14.5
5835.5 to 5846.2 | 19.4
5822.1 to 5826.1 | 18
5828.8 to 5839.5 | 18.9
